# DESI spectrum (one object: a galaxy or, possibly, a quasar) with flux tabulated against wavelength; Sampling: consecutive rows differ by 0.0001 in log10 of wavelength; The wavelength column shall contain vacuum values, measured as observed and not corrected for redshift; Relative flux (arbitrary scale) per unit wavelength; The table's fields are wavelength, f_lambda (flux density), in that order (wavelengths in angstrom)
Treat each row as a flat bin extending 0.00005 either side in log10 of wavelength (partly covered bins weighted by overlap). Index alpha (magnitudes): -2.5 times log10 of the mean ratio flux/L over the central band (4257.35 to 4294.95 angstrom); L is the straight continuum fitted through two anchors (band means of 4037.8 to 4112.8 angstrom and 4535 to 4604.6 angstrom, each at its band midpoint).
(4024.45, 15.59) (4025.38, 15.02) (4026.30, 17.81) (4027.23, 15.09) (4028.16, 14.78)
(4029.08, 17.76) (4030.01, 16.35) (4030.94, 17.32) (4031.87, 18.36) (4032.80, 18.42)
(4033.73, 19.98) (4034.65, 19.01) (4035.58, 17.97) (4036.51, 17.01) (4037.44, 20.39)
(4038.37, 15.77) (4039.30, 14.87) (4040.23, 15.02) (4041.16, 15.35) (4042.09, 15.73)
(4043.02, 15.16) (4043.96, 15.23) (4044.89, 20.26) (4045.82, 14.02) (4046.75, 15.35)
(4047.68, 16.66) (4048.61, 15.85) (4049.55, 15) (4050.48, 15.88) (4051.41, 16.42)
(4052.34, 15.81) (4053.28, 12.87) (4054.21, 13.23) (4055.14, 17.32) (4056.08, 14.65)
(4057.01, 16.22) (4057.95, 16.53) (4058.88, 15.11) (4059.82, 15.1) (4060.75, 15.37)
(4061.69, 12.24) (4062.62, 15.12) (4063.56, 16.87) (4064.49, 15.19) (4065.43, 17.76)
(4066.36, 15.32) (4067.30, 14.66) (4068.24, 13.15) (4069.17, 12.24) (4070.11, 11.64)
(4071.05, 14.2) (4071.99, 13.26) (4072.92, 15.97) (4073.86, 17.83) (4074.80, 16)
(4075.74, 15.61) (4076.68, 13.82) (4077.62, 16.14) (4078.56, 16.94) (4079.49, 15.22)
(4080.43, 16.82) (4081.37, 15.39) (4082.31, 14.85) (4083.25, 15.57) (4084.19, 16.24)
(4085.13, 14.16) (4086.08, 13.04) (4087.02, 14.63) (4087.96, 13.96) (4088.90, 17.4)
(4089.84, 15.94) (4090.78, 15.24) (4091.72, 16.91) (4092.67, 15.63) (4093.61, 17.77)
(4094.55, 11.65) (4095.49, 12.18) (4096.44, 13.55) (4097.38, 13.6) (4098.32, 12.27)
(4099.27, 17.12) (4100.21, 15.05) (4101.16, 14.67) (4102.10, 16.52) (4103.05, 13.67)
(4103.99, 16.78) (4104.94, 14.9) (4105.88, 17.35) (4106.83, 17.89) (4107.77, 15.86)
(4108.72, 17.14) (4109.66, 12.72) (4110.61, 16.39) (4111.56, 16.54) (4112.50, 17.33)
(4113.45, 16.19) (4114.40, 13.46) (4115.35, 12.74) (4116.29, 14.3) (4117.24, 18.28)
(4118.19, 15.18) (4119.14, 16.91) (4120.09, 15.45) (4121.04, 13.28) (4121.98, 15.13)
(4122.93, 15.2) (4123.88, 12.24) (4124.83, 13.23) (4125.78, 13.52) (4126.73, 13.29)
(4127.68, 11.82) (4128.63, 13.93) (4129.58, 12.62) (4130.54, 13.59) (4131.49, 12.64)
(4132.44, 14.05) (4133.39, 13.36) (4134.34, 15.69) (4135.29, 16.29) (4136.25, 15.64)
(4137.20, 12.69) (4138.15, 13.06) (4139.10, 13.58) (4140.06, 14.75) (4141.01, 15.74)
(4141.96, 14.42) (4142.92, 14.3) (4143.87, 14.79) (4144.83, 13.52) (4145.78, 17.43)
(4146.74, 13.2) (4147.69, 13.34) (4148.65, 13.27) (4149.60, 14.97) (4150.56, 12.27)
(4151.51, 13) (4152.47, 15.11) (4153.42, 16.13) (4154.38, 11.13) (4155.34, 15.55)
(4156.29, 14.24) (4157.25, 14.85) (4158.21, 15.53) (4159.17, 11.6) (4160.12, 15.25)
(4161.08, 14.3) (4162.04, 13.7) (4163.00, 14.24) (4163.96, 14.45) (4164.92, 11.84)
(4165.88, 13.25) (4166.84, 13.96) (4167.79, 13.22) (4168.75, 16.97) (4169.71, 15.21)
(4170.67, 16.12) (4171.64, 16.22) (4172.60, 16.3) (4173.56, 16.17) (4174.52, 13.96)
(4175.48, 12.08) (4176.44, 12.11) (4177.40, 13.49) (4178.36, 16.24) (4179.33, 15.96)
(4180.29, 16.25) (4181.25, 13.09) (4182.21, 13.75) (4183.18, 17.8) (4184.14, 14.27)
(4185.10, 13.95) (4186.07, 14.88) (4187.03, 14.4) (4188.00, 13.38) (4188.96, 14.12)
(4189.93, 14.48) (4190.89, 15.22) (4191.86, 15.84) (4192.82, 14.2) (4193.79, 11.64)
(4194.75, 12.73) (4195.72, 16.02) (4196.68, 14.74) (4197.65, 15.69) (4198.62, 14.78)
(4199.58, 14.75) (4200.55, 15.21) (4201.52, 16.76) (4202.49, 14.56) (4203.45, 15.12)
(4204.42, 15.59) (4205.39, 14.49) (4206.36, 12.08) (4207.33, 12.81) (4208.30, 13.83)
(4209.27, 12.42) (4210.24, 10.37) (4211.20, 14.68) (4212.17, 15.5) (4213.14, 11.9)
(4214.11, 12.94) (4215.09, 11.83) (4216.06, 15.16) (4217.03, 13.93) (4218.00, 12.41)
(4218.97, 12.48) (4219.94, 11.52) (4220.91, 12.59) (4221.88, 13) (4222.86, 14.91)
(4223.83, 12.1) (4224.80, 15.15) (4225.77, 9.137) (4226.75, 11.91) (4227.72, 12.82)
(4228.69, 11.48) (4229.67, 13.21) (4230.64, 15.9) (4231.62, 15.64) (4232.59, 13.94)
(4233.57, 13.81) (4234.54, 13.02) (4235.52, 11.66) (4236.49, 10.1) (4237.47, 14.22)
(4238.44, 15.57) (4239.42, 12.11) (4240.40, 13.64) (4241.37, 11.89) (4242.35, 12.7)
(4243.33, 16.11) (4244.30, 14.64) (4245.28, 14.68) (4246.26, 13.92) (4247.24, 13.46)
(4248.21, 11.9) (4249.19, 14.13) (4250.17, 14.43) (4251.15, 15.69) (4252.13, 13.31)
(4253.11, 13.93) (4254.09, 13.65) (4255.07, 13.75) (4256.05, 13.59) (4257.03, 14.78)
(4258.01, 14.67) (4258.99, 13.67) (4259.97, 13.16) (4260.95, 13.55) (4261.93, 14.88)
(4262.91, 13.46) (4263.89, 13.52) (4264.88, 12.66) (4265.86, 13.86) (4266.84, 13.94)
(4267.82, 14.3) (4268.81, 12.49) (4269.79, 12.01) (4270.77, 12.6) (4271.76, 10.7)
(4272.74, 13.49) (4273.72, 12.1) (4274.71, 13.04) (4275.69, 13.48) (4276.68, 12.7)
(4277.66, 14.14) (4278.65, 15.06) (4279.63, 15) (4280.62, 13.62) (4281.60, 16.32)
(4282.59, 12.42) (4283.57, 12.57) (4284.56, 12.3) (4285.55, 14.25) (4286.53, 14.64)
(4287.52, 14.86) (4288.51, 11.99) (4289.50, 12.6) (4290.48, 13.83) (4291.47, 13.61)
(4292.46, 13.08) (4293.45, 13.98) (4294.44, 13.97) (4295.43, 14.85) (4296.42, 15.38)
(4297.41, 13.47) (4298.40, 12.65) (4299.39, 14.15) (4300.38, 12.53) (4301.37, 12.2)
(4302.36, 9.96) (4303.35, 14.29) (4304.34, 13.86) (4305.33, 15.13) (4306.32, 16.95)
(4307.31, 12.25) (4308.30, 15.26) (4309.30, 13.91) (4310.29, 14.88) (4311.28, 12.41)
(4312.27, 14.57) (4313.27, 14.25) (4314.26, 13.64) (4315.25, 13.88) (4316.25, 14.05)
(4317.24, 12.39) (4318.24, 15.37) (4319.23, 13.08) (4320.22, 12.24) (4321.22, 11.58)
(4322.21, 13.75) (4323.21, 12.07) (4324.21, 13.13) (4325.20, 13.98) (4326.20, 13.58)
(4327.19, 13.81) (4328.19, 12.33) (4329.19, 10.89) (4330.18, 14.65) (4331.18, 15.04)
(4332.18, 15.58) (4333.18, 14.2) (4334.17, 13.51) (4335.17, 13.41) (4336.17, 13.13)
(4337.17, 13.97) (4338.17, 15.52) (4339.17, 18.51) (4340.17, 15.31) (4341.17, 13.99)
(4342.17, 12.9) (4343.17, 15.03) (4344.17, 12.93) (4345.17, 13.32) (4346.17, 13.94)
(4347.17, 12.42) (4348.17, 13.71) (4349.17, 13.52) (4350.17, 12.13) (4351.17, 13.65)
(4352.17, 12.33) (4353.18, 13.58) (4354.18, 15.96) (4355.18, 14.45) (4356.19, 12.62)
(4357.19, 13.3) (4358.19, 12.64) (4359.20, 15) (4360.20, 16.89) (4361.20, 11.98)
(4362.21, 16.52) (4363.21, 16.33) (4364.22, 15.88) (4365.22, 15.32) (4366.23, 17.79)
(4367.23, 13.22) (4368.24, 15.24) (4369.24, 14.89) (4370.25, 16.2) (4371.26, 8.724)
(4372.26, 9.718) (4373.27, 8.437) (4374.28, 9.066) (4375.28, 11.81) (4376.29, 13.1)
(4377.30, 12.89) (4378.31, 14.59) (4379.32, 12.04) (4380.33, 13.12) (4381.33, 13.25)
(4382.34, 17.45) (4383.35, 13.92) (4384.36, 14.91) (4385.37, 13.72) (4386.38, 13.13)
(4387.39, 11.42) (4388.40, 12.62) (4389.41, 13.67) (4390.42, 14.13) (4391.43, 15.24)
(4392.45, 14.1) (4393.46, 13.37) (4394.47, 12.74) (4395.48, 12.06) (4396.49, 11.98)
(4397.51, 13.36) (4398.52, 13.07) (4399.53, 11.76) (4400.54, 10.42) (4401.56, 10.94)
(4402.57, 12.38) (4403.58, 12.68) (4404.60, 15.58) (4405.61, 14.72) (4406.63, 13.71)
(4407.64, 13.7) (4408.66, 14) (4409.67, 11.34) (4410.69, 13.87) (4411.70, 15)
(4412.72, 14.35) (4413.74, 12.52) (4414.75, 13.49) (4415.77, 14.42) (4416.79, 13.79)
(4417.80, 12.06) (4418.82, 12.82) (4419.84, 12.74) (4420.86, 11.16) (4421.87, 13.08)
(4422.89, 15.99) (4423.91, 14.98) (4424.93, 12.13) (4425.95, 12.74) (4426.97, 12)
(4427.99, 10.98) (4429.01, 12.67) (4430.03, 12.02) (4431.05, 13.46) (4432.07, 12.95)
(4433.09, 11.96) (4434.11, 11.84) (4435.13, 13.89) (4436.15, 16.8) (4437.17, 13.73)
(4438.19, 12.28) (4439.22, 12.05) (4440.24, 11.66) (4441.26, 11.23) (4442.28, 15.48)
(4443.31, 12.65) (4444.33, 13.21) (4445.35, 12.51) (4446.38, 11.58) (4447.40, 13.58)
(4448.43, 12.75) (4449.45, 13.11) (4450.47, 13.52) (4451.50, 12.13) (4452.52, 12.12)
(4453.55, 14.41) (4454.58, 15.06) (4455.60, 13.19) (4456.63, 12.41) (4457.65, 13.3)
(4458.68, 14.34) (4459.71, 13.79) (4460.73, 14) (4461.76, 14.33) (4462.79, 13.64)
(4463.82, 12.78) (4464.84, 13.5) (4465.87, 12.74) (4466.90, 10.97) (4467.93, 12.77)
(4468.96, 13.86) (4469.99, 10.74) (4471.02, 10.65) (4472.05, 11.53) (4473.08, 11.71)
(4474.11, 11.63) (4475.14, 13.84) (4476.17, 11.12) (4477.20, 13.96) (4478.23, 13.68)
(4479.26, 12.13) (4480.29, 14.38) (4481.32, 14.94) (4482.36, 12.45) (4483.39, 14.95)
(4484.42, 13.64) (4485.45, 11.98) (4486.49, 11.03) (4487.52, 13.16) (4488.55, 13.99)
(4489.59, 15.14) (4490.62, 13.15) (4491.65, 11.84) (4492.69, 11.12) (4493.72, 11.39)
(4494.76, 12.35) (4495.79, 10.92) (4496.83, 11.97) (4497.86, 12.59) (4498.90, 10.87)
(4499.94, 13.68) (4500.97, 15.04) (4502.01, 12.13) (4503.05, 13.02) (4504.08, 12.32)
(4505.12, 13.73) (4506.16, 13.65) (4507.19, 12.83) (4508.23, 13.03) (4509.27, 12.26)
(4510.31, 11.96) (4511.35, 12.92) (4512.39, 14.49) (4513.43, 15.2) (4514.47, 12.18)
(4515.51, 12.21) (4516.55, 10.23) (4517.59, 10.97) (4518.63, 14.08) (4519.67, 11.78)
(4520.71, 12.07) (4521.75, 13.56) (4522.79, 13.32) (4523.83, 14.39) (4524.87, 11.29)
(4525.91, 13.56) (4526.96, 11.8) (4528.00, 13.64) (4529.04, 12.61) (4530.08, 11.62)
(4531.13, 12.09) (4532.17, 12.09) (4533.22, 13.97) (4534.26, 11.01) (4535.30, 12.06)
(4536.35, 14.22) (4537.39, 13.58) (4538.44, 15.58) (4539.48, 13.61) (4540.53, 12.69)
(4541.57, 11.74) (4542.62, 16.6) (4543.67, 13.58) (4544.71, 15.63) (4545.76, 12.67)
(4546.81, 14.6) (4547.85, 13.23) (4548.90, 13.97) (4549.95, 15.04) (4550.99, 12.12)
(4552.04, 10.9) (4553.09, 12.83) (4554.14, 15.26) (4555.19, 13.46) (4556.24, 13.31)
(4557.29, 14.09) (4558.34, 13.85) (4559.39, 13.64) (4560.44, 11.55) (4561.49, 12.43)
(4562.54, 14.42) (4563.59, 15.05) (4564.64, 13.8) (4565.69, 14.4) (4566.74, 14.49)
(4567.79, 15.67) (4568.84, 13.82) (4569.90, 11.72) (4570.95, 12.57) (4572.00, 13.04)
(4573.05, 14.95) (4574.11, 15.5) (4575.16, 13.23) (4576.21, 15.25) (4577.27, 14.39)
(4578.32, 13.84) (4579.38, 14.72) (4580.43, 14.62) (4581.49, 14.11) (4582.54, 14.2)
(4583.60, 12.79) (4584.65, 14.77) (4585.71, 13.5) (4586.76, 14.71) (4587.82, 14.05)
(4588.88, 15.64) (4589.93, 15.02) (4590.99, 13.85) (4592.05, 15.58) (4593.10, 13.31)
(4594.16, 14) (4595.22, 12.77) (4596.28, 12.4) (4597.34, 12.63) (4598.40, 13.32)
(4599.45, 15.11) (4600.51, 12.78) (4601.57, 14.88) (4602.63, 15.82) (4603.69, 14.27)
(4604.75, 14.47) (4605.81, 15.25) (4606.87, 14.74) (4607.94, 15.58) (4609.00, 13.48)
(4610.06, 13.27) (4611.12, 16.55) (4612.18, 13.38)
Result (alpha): 0.096 mag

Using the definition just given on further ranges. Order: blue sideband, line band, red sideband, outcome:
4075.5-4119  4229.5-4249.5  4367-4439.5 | 0.05 mag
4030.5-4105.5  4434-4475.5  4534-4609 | 0.11 mag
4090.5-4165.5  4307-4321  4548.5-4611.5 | 0.05 mag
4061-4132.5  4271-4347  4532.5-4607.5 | 0.06 mag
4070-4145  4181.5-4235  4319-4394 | 0.04 mag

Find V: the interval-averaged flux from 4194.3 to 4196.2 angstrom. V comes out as 14.4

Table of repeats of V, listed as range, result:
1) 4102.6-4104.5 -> 15.2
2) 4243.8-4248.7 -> 13.7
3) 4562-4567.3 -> 14.5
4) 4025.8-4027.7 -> 16.4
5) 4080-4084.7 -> 15.8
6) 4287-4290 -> 13.2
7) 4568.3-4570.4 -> 12.8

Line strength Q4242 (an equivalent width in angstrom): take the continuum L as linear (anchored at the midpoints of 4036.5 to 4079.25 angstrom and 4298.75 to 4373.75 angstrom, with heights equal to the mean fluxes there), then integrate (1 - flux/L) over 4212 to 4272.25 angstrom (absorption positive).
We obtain 4.1 angstrom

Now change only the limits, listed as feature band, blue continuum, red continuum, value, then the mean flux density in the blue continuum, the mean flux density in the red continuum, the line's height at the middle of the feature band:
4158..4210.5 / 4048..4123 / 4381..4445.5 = 0.8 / 15.2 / 13.2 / 14.6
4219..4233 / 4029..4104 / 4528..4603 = 1.8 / 15.5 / 13.7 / 15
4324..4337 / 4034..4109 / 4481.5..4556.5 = 0.3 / 15.5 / 13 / 14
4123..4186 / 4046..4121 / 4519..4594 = 3.2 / 15.2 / 13.6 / 15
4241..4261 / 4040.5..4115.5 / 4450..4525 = 0.5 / 15.3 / 12.9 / 14.3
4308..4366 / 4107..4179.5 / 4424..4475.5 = -2.2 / 14.4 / 12.9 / 13.4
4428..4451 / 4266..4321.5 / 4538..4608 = 1.4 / 13.6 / 14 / 13.8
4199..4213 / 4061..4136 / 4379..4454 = 0.2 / 14.9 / 13.1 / 14.3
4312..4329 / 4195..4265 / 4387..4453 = 0.0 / 13.7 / 13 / 13.4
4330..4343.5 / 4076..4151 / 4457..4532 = -1.0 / 14.8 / 12.8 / 13.6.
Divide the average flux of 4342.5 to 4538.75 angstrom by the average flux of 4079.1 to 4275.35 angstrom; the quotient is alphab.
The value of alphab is 0.92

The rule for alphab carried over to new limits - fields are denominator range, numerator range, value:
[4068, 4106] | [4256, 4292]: 0.90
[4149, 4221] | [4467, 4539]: 0.90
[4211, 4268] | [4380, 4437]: 0.98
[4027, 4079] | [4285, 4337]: 0.86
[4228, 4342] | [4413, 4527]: 0.94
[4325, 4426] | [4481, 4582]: 0.98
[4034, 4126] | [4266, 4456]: 0.88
